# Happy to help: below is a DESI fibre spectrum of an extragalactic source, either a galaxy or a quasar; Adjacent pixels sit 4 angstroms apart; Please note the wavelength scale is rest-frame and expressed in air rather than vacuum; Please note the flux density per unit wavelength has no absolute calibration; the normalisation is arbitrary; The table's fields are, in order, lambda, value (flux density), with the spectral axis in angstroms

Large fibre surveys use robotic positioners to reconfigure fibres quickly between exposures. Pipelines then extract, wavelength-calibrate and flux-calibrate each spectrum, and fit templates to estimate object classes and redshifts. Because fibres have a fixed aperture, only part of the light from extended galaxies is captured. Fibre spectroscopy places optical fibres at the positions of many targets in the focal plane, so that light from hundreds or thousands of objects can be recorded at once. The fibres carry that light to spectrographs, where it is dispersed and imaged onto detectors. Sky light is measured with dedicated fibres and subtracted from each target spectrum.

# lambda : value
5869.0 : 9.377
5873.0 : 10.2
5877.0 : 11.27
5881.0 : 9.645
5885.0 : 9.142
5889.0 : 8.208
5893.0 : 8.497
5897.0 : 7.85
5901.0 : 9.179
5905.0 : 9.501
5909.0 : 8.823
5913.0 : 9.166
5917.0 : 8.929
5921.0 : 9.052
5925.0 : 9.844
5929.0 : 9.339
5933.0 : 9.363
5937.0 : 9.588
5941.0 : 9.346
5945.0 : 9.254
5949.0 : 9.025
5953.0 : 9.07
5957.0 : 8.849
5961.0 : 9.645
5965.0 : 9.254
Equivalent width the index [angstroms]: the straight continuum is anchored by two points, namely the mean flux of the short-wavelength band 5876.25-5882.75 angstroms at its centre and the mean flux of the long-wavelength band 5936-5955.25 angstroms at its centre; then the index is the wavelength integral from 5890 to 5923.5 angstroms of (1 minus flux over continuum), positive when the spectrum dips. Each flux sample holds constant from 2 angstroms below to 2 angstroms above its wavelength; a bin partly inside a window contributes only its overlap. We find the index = 3.4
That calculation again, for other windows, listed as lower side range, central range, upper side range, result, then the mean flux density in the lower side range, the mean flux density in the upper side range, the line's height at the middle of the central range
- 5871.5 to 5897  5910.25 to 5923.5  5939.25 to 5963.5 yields 0.30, 9.35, 9.2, 9.28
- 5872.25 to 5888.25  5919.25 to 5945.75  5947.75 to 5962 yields -0.15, 9.91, 9.12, 9.36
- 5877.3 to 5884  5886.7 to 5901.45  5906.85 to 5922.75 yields 1.87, 9.98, 9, 9.59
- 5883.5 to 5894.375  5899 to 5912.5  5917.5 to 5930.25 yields -0.30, 8.6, 9.36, 8.96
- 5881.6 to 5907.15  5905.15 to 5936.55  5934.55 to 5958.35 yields -0.90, 8.78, 9.2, 8.99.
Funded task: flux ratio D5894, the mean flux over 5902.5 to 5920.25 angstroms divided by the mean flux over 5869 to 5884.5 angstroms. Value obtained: 0.90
